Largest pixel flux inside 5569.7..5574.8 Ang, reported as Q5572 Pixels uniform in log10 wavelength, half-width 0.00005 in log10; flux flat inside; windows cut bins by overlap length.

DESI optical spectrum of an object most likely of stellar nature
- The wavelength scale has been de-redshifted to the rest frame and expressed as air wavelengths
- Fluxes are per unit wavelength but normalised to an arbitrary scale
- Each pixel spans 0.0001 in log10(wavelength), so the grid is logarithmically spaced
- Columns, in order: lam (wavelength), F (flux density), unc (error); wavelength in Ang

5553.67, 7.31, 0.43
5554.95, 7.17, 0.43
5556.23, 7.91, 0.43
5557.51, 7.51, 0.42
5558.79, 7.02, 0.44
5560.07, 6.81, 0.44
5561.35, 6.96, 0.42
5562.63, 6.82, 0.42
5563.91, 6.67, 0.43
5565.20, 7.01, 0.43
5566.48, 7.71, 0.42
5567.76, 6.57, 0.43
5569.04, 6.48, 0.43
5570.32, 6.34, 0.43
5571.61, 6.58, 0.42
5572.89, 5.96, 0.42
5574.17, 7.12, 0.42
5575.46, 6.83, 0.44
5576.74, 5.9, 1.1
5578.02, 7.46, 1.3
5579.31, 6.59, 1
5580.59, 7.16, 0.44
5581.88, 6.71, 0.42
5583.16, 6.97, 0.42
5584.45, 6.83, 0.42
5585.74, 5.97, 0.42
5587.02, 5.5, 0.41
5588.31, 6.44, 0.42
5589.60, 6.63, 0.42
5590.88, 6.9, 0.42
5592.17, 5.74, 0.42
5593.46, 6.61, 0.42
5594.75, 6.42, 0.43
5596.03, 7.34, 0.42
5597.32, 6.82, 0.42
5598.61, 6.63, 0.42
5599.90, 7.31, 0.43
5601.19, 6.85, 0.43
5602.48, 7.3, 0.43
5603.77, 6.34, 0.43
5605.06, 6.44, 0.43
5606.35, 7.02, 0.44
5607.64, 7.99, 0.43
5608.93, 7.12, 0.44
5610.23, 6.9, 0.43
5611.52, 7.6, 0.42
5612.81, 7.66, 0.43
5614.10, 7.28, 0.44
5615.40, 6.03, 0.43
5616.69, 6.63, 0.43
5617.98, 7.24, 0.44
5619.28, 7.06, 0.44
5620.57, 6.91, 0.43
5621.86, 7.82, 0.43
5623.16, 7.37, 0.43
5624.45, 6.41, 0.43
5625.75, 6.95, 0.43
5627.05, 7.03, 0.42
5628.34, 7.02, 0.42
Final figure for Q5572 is 7.12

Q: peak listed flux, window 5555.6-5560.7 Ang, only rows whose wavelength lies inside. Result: 7.91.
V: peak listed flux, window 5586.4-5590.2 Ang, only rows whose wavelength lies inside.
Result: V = 6.63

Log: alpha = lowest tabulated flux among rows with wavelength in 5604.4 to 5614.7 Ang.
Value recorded 6.44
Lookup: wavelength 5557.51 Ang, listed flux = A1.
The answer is 7.51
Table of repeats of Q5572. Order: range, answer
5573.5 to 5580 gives 7.46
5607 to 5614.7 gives 7.99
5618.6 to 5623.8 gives 7.82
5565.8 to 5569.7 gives 7.71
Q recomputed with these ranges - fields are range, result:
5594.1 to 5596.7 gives 7.34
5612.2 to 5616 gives 7.66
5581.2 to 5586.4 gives 6.97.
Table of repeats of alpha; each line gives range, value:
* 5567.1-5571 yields 6.34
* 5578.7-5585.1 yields 6.59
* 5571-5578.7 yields 5.9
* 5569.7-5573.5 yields 5.96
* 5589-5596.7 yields 5.74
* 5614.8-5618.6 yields 6.03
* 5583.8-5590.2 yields 5.5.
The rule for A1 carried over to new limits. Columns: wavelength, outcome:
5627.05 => 7.03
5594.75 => 6.42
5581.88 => 6.71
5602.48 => 7.3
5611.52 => 7.6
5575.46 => 6.83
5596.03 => 7.34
